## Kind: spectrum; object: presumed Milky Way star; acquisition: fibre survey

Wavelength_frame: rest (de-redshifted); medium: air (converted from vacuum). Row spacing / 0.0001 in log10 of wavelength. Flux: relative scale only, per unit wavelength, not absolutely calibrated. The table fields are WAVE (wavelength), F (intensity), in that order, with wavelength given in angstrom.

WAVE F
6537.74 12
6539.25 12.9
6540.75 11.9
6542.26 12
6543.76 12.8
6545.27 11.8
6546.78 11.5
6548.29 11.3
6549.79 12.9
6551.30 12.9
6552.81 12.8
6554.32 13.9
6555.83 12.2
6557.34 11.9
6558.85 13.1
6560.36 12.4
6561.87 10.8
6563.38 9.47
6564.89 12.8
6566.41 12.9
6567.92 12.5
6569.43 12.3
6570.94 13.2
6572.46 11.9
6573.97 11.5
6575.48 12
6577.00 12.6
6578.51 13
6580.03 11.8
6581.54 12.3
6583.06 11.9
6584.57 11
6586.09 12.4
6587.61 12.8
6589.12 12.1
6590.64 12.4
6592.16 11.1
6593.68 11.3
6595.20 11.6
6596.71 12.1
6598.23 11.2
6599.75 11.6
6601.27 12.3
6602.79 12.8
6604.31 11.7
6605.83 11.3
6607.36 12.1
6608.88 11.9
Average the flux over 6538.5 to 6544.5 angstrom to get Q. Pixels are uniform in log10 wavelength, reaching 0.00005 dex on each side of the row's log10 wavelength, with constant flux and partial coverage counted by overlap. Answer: 12.4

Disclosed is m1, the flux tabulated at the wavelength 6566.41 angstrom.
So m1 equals 12.9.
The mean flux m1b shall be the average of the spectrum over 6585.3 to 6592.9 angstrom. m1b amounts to 12.2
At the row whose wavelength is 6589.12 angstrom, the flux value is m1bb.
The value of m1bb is 12.1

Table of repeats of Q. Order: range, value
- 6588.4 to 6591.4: 12.2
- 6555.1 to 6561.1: 12.4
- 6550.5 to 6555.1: 13.2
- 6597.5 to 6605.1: 11.9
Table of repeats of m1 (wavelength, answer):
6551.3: 12.9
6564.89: 12.8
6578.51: 13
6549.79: 12.9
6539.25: 12.9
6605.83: 11.3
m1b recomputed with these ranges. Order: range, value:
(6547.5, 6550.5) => 12.1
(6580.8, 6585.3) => 11.7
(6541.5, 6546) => 12.2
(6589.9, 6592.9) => 11.7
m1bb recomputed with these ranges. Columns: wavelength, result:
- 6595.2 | 11.6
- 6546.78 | 11.5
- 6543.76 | 12.8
